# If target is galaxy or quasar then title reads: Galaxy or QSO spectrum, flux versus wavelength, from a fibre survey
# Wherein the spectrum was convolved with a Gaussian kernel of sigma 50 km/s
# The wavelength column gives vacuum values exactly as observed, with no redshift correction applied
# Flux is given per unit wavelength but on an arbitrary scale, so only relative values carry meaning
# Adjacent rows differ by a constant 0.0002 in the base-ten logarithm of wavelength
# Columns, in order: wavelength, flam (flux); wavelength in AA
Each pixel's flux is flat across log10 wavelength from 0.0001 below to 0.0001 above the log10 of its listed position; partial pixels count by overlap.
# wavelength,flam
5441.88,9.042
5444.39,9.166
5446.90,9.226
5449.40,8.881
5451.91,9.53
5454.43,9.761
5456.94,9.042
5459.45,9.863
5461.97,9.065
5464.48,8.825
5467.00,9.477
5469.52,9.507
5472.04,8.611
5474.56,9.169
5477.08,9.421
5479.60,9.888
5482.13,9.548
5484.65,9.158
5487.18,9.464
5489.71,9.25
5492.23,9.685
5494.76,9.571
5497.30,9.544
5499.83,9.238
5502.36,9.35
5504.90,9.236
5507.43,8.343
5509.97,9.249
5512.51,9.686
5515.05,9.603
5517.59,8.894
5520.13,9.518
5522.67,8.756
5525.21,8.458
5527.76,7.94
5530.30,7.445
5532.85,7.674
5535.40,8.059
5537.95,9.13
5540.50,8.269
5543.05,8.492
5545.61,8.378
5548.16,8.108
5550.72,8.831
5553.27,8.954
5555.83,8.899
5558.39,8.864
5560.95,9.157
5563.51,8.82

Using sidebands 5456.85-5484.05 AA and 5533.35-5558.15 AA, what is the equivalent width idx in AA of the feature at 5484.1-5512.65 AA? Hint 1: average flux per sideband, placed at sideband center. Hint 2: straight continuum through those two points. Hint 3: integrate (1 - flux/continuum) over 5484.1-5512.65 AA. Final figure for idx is -0.8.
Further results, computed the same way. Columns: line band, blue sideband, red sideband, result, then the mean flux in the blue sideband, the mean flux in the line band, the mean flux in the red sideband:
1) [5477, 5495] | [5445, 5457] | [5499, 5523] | -0.5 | 9.31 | 9.5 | 9.2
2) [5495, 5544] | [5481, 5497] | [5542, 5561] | 1.5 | 9.45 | 8.8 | 8.68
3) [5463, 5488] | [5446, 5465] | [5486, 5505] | 0.2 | 9.3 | 9.3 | 9.43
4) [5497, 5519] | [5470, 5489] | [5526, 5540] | -1.4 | 9.33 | 9.23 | 8.07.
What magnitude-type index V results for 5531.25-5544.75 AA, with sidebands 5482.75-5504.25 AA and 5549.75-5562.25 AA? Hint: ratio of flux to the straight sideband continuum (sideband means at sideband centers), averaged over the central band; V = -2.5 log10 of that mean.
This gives 0.10 mag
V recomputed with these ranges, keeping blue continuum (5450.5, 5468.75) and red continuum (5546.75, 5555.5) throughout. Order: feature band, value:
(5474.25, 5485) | -0.03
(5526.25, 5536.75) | 0.13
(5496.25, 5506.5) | -0.03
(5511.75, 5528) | -0.01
